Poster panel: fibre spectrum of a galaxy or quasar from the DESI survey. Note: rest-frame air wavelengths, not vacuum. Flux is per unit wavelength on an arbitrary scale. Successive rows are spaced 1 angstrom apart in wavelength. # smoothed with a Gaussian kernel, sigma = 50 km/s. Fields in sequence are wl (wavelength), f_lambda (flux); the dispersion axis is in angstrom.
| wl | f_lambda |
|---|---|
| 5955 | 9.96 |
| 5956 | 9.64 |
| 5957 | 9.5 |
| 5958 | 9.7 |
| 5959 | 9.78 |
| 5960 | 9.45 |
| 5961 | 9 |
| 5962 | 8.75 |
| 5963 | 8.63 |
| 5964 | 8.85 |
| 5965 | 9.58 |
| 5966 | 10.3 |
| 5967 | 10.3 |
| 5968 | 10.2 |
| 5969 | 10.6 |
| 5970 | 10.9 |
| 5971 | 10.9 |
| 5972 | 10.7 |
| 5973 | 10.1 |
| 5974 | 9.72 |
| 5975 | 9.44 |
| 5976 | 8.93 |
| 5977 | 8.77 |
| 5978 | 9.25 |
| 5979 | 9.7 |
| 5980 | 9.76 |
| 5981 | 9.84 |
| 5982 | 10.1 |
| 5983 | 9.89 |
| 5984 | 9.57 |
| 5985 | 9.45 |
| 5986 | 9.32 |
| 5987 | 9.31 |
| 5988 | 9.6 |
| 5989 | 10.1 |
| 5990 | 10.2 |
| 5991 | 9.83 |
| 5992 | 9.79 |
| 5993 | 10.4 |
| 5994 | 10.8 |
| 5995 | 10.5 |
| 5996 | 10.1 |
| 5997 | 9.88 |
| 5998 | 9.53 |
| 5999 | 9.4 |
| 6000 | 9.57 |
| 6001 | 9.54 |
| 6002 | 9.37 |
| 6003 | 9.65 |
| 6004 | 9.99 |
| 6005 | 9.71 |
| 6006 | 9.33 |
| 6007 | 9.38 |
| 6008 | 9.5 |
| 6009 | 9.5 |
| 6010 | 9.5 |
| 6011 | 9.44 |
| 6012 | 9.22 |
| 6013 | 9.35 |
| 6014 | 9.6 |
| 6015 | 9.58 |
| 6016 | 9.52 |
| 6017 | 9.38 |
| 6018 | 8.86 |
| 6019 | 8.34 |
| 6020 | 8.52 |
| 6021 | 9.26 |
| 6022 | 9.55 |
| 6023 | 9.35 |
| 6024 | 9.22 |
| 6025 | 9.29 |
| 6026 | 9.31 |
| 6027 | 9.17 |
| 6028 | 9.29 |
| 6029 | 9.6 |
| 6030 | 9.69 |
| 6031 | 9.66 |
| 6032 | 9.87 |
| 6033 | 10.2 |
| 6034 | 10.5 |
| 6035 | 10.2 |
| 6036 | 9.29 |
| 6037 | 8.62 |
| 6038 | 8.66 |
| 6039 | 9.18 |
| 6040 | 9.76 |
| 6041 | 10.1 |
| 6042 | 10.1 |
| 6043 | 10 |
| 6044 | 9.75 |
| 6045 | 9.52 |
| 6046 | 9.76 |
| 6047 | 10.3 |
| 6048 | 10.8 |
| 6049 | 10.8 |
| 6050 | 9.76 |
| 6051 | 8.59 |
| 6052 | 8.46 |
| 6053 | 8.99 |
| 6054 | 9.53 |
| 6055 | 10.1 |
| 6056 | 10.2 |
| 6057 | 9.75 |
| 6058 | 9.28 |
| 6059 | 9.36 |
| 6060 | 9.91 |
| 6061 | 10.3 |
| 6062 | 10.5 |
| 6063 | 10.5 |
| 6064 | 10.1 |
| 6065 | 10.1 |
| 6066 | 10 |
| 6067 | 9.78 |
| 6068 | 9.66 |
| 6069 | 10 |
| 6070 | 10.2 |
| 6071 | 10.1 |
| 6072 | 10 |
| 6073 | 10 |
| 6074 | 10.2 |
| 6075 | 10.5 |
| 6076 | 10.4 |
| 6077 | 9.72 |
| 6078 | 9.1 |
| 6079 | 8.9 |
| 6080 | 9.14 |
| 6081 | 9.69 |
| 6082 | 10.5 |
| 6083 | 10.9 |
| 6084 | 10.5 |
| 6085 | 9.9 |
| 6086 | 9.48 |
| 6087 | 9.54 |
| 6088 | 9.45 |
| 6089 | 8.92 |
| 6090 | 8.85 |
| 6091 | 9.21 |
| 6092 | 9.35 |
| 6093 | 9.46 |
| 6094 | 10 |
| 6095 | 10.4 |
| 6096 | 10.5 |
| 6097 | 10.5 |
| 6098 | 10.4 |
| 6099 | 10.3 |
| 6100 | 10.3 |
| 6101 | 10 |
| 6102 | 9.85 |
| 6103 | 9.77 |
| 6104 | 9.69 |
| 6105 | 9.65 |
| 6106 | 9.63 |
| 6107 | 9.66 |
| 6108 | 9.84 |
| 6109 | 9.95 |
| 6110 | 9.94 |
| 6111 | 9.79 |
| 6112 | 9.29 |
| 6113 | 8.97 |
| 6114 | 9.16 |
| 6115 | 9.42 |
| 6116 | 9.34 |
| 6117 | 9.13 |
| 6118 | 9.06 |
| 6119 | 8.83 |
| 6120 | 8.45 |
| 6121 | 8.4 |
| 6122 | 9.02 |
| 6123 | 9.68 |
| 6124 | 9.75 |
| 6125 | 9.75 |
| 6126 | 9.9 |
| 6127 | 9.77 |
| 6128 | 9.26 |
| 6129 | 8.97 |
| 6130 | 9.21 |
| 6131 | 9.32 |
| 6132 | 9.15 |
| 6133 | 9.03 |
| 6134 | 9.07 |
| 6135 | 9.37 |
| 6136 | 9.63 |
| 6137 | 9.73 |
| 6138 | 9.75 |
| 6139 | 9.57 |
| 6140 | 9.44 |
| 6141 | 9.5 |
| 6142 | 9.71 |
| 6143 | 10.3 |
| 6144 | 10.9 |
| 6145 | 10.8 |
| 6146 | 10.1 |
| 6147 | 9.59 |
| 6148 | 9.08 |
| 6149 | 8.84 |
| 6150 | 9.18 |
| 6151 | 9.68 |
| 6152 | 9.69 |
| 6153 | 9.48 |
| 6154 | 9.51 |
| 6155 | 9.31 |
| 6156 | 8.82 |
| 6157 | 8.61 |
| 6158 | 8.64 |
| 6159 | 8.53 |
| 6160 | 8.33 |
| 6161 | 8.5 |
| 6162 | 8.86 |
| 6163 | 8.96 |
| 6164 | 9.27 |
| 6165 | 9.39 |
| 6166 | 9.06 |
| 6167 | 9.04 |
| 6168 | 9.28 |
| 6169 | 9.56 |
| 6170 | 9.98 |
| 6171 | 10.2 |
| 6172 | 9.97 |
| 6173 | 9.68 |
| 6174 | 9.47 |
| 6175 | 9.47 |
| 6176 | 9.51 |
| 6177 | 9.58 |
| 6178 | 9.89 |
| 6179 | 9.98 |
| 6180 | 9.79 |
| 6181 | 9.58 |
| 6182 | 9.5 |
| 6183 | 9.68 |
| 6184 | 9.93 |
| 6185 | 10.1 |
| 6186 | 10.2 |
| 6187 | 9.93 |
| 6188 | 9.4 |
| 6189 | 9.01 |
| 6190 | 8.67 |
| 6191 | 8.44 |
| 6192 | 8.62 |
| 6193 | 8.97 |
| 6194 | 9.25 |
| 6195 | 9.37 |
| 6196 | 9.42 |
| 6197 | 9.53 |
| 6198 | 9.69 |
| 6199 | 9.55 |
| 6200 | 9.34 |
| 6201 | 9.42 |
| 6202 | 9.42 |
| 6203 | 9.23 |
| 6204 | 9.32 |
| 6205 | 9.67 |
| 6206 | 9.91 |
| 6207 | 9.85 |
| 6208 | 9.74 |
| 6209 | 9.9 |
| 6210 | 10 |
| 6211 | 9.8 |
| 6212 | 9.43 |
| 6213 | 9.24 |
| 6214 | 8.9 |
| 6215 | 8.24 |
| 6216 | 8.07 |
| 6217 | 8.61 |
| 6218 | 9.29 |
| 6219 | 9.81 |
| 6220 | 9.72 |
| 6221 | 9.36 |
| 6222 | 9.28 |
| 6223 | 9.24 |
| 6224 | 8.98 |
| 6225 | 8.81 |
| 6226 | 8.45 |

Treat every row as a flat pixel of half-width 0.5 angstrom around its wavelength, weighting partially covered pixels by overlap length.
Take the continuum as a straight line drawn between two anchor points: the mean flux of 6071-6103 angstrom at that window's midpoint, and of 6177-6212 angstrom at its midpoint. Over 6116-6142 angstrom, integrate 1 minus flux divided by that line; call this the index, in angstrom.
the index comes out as 1.1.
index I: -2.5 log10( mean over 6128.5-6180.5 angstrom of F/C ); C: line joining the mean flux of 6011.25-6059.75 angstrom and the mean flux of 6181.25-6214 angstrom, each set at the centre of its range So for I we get 0.01 mag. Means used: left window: 9.53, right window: 9.48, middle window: 9.43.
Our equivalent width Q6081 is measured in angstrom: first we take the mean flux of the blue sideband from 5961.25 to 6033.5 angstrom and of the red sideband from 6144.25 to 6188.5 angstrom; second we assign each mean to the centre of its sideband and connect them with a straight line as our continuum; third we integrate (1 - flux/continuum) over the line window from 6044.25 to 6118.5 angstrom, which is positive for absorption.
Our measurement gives -1.9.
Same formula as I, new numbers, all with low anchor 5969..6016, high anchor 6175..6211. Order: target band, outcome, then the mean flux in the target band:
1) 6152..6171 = 0.05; 9.11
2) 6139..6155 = -0.01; 9.7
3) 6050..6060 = 0.03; 9.41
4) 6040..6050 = -0.04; 10.1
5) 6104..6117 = 0.01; 9.54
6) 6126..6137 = 0.03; 9.33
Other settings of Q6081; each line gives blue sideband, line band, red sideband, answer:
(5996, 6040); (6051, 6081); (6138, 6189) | -1.06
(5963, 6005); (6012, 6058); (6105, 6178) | 0.75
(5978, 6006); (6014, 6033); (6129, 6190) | 0.77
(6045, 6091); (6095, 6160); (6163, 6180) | 1.07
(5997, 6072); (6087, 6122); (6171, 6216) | -0.01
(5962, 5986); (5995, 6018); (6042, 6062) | 0.52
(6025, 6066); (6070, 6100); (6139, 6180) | -0.73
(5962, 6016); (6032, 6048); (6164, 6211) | -0.14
